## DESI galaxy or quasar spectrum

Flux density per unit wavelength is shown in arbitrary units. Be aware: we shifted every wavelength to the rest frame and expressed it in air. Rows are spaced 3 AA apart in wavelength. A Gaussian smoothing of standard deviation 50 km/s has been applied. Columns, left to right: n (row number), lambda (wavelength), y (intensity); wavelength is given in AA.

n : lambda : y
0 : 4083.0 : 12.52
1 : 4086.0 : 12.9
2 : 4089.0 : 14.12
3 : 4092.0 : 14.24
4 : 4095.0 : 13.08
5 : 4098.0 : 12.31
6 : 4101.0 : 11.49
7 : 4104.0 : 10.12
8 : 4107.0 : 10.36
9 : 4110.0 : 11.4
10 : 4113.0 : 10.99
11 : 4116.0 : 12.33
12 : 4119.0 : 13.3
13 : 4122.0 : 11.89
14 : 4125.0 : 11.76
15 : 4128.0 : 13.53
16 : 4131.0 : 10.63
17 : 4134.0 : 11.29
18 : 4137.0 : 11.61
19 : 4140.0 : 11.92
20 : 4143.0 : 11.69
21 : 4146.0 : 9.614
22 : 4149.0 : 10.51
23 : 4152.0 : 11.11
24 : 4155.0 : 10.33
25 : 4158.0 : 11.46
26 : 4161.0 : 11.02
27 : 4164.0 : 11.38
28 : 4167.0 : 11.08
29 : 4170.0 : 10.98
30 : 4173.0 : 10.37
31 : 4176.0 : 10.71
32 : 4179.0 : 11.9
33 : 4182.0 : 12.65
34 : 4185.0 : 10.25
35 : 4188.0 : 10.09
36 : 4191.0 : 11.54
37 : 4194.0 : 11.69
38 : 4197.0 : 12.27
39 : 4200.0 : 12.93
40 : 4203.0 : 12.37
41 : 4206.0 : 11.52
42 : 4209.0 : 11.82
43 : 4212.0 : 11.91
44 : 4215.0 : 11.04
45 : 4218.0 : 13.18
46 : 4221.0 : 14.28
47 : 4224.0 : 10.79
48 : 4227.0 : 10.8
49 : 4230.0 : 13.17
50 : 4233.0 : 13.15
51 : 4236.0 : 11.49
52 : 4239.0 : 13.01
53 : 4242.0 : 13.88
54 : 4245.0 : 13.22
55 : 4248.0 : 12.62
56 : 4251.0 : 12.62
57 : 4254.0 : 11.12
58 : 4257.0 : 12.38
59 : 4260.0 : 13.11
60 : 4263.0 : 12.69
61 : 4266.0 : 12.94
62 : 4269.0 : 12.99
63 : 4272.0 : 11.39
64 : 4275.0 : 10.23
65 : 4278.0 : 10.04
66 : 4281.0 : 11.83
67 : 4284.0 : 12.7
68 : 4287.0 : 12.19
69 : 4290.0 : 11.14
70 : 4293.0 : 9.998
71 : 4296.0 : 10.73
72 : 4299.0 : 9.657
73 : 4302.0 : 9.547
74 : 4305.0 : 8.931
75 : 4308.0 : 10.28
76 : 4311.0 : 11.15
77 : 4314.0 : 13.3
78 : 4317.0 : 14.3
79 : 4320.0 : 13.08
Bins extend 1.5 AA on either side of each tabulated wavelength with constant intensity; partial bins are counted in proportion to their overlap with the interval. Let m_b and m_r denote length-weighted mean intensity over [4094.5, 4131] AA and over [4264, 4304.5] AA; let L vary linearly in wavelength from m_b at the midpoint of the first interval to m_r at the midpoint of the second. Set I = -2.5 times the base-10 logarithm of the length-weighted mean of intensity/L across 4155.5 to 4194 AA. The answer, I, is 0.04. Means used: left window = 11.8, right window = 11.1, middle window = 11.1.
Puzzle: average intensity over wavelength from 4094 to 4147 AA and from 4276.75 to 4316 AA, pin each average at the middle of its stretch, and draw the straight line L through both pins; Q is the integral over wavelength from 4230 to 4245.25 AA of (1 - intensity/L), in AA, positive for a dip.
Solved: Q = -2.43 AA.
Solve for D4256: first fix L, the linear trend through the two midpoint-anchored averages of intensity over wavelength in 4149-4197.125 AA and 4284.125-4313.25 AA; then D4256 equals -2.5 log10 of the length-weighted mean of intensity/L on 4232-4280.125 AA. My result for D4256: -0.14 mag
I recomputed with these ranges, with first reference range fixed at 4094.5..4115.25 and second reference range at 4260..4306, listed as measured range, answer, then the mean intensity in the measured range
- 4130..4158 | 0.031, 11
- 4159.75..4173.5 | 0.029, 11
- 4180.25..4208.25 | -0.040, 11.7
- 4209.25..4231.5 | -0.082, 12.1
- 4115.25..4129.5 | -0.113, 12.6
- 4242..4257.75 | -0.118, 12.5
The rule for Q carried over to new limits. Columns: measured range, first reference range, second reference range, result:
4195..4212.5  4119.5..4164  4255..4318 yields -1.12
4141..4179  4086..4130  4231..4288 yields 4.14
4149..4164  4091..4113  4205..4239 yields 1.20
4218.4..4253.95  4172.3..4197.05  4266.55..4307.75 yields -4.88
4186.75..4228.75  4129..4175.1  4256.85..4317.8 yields -2.60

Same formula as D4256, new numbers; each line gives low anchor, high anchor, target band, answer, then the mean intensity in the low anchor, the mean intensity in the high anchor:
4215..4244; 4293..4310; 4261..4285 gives -0.087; 12.6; 9.88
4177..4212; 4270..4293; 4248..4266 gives -0.093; 11.7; 11.3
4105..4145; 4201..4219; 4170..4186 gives 0.064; 11.7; 12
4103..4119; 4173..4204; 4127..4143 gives -0.034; 11.3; 11.6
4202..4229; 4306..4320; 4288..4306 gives 0.205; 12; 12.2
